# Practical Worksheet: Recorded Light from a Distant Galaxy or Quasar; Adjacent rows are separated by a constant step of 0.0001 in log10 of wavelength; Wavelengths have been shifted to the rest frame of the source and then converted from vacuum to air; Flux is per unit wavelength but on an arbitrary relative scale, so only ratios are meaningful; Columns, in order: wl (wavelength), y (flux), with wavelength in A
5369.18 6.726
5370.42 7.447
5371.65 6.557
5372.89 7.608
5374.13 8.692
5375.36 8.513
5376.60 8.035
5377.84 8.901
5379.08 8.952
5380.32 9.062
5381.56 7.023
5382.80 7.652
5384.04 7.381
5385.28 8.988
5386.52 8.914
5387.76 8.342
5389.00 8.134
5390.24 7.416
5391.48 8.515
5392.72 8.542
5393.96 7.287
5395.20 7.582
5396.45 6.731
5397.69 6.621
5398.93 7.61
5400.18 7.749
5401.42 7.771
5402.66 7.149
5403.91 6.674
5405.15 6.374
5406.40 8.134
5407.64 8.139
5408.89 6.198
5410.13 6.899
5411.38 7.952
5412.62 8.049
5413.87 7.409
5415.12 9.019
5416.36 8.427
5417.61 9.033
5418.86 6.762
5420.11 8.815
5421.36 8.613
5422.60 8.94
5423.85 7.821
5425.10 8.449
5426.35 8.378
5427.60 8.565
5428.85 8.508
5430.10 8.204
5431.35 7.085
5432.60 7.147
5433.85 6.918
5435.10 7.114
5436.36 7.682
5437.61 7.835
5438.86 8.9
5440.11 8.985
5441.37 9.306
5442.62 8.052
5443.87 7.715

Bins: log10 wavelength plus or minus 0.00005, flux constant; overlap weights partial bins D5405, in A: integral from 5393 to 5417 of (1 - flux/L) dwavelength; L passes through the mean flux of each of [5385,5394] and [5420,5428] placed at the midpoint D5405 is 2.6 A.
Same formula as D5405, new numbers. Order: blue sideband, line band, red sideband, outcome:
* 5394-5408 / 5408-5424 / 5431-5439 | -1.37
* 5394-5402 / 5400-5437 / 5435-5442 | 0.29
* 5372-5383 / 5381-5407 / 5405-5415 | 0.77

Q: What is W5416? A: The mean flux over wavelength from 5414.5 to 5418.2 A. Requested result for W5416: 8.83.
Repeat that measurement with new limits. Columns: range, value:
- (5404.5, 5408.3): 7.53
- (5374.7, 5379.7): 8.6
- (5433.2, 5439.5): 7.69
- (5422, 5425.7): 8.39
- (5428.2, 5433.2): 7.75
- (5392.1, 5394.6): 7.93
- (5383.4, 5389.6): 8.35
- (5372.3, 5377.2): 8.22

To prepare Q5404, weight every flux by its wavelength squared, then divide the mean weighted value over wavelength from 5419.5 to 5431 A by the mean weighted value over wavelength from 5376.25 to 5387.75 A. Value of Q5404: 1.0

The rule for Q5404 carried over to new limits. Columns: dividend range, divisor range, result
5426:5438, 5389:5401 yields 1.03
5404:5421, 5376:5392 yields 0.95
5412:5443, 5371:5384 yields 1.03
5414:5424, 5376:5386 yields 1.03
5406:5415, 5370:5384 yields 0.96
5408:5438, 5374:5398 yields 0.99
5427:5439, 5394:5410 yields 1.09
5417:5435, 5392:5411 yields 1.11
